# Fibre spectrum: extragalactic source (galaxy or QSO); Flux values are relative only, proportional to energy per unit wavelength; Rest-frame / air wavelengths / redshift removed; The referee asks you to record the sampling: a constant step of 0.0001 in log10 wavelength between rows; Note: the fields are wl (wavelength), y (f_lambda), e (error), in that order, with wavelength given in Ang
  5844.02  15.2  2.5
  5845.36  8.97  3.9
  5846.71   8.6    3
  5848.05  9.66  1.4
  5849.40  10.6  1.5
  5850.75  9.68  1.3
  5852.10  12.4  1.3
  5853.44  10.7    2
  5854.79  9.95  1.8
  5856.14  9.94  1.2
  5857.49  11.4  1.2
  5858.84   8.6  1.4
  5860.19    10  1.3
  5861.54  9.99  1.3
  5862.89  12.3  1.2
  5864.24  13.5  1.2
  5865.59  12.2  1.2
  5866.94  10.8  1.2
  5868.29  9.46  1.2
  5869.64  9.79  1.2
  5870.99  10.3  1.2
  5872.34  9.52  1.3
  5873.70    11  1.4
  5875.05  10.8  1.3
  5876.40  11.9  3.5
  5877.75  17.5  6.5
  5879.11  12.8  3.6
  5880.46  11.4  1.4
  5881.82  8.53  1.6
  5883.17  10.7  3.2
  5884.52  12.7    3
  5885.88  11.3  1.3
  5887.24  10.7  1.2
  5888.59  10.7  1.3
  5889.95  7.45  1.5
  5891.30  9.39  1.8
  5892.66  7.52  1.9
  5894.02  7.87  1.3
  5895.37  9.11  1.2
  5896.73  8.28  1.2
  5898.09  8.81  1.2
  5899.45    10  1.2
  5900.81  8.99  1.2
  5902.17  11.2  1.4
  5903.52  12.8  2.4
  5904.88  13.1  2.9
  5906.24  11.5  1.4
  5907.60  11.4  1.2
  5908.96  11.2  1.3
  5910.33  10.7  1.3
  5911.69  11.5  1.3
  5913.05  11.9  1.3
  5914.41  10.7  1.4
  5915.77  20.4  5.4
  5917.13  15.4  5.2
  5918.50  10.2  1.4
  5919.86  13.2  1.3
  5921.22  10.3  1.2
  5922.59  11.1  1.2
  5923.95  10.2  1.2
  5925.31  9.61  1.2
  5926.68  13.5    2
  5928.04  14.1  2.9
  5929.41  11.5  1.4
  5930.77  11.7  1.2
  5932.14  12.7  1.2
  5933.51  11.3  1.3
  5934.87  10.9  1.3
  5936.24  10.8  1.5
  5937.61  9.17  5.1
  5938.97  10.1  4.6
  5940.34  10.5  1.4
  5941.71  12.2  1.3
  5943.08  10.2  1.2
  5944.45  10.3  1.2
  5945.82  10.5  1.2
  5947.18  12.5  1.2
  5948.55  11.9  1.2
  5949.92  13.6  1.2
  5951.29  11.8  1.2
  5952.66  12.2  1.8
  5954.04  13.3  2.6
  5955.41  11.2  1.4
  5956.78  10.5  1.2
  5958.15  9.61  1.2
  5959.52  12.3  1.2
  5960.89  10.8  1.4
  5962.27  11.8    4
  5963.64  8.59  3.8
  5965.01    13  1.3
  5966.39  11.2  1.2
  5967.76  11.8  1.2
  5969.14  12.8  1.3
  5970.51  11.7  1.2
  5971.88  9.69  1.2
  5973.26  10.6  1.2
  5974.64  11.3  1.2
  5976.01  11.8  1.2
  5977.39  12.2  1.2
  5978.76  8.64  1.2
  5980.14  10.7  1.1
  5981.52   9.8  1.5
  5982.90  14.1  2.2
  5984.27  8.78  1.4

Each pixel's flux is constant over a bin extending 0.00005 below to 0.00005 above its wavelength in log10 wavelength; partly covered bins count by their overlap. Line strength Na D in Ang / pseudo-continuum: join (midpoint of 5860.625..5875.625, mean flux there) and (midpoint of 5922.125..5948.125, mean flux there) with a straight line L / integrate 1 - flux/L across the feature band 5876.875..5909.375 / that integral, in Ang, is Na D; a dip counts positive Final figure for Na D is 1.1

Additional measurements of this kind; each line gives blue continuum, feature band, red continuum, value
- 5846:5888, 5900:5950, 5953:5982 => -2.8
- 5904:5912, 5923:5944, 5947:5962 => 0.8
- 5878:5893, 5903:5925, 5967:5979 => -2.8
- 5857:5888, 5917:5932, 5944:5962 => -0.4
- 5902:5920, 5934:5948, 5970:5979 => 1.2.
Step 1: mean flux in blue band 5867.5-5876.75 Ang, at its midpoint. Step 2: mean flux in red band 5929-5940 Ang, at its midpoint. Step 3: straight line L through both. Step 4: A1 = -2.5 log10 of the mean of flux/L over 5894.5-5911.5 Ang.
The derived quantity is 0.009 mag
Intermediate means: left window 10.4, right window 11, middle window 10.6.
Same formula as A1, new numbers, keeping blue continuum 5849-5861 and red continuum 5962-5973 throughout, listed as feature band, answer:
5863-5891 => -0.06 mag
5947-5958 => -0.08 mag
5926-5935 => -0.13 mag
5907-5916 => -0.13 mag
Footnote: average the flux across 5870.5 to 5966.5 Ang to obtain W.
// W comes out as 11.2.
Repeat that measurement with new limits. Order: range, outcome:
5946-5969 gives 11.6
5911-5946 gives 11.7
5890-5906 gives 9.7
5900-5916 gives 11.9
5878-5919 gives 11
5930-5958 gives 11.3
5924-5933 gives 12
